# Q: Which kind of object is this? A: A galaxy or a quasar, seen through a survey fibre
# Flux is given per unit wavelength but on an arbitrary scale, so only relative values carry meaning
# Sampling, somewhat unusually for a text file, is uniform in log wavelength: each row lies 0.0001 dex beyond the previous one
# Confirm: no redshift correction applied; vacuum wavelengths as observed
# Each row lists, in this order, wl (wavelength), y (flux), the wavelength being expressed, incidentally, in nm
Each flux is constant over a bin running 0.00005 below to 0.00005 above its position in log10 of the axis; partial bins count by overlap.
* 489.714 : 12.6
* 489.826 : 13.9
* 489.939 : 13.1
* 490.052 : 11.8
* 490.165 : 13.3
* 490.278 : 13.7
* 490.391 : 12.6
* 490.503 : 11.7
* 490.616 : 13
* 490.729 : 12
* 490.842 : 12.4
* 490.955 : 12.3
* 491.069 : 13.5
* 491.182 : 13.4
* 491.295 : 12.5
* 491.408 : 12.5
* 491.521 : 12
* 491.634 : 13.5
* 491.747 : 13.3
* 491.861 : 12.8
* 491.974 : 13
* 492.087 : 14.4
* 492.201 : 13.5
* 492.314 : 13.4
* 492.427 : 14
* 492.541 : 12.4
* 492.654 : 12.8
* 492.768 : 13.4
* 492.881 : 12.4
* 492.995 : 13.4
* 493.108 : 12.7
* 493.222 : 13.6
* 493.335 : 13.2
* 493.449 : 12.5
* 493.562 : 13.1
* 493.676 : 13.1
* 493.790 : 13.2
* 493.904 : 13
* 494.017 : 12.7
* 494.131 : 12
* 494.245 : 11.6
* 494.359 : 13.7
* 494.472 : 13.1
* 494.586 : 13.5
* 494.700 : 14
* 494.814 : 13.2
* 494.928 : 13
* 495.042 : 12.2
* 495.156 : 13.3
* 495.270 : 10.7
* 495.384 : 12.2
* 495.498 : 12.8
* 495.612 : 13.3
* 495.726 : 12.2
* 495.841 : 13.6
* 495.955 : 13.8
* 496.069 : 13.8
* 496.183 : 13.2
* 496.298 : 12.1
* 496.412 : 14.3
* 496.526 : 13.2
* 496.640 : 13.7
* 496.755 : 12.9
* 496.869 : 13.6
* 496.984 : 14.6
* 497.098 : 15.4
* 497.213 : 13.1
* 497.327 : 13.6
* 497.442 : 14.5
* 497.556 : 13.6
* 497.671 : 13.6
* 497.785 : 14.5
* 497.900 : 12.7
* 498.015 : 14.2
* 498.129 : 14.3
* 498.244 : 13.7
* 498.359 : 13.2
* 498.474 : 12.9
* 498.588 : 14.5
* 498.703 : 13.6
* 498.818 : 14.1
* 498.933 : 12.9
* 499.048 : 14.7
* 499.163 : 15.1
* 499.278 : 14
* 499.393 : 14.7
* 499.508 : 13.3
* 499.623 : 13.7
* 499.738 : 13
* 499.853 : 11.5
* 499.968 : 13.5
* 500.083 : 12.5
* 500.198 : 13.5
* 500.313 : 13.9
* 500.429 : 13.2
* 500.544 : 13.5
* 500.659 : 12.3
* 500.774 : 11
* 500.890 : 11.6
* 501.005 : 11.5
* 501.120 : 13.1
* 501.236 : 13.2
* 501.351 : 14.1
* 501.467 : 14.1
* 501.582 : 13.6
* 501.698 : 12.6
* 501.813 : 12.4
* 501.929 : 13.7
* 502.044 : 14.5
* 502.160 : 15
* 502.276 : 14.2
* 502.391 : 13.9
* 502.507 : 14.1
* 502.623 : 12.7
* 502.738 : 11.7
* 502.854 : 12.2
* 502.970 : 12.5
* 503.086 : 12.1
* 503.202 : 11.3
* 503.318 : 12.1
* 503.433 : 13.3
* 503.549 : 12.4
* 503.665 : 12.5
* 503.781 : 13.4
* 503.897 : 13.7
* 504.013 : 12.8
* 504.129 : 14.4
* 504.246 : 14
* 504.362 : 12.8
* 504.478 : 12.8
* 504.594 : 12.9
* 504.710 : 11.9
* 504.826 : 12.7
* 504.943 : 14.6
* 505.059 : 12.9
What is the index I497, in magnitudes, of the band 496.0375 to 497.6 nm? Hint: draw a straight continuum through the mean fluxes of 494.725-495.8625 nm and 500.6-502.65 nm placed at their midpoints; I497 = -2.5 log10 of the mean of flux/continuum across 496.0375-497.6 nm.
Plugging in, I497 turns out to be -0.074 mag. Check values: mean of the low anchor 12.7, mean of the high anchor 13.2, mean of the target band 13.7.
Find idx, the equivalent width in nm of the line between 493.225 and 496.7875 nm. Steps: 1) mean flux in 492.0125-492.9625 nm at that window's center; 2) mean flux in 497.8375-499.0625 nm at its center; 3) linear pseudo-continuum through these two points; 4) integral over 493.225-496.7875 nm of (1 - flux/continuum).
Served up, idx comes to 0.122 nm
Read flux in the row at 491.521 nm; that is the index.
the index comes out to 12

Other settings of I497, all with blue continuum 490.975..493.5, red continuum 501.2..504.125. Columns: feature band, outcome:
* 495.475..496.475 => -0.011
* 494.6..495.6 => 0.031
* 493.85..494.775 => 0.011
